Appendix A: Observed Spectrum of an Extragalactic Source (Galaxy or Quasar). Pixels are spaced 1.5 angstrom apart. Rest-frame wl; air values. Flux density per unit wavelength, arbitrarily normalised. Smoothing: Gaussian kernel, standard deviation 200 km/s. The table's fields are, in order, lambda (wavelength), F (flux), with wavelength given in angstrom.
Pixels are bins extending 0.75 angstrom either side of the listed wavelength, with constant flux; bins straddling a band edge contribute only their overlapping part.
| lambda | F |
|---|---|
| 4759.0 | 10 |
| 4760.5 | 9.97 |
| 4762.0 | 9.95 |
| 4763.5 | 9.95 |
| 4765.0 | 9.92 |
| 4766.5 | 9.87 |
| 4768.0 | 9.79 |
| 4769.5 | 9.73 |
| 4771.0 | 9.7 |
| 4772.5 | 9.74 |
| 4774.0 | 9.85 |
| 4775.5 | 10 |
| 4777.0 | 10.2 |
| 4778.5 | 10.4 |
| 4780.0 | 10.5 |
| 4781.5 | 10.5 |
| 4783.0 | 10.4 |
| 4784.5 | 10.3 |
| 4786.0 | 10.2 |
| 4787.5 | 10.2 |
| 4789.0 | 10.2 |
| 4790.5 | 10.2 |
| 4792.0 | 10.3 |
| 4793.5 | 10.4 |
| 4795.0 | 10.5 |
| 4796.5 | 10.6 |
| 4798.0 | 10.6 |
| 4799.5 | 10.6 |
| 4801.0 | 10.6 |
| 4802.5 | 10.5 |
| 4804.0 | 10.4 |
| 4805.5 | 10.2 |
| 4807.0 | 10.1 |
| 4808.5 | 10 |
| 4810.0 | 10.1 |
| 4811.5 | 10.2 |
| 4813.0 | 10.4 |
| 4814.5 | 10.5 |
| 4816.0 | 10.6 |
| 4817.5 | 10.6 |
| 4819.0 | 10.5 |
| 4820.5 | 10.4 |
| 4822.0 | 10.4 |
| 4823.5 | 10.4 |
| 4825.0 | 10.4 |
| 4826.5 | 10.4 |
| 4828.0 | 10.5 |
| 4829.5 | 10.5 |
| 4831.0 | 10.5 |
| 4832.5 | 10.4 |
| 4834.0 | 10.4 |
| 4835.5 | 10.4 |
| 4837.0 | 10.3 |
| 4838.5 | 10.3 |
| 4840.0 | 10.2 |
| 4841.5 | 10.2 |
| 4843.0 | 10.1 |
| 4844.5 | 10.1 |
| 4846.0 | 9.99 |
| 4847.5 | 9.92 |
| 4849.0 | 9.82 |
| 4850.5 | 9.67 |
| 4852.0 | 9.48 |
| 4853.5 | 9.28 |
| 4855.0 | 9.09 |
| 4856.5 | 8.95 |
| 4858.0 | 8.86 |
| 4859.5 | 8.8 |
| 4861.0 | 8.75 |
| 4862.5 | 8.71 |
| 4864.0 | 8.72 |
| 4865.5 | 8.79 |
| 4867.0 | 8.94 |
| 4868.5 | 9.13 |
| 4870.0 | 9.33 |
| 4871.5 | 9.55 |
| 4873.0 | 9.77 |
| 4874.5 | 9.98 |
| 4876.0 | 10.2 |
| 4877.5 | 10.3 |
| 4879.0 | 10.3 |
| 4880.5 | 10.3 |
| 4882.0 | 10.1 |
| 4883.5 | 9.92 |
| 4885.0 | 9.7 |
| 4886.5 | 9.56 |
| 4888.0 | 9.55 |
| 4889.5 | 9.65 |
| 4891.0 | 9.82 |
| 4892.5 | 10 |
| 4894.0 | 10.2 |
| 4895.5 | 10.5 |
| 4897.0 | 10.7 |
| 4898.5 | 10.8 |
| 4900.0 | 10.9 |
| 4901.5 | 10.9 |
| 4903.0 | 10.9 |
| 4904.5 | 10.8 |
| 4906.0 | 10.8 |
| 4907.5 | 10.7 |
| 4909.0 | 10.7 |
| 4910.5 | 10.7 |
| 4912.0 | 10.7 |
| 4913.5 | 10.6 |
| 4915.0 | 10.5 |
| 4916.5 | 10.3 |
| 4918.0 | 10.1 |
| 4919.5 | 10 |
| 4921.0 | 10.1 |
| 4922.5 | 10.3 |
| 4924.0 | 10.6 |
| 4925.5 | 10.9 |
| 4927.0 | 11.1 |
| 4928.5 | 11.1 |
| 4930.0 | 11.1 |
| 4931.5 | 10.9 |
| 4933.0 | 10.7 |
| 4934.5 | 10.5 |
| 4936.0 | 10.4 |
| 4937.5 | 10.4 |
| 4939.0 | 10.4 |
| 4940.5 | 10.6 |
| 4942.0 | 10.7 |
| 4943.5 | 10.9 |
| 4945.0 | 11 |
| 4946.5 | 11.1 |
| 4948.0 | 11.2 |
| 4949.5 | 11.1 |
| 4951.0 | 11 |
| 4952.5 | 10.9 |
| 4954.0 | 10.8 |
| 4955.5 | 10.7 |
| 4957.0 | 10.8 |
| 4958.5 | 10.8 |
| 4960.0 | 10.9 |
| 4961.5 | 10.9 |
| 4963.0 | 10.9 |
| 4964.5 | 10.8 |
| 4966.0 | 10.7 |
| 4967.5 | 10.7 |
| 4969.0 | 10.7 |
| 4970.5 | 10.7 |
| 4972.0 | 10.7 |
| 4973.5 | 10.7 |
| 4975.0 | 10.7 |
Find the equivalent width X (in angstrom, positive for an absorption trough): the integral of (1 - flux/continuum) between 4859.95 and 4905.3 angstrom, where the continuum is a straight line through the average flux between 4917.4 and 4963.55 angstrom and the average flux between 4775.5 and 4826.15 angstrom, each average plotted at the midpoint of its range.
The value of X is 3.0 angstrom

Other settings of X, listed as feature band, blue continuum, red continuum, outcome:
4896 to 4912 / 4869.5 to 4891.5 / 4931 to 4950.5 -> -0.9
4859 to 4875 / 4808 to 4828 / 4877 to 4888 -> 1.5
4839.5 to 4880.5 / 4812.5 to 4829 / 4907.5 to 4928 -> 3.8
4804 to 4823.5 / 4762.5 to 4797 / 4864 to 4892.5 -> -0.7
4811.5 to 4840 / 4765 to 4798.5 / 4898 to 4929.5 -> -0.3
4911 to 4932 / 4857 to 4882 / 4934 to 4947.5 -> -0.5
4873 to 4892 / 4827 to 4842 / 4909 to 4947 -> 1.0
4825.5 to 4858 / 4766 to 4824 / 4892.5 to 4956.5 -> 1.3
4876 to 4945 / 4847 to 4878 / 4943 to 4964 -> -2.0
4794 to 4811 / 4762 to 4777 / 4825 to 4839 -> -0.4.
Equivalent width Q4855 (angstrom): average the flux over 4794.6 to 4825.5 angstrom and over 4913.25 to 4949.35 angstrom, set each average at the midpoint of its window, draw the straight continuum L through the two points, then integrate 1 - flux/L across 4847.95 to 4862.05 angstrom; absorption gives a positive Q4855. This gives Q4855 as 1.8 angstrom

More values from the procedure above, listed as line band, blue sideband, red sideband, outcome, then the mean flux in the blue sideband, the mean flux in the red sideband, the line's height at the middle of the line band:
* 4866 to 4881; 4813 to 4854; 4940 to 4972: 1.0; 10.2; 10.9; 10.4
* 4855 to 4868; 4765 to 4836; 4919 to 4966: 2.1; 10.3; 10.8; 10.5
